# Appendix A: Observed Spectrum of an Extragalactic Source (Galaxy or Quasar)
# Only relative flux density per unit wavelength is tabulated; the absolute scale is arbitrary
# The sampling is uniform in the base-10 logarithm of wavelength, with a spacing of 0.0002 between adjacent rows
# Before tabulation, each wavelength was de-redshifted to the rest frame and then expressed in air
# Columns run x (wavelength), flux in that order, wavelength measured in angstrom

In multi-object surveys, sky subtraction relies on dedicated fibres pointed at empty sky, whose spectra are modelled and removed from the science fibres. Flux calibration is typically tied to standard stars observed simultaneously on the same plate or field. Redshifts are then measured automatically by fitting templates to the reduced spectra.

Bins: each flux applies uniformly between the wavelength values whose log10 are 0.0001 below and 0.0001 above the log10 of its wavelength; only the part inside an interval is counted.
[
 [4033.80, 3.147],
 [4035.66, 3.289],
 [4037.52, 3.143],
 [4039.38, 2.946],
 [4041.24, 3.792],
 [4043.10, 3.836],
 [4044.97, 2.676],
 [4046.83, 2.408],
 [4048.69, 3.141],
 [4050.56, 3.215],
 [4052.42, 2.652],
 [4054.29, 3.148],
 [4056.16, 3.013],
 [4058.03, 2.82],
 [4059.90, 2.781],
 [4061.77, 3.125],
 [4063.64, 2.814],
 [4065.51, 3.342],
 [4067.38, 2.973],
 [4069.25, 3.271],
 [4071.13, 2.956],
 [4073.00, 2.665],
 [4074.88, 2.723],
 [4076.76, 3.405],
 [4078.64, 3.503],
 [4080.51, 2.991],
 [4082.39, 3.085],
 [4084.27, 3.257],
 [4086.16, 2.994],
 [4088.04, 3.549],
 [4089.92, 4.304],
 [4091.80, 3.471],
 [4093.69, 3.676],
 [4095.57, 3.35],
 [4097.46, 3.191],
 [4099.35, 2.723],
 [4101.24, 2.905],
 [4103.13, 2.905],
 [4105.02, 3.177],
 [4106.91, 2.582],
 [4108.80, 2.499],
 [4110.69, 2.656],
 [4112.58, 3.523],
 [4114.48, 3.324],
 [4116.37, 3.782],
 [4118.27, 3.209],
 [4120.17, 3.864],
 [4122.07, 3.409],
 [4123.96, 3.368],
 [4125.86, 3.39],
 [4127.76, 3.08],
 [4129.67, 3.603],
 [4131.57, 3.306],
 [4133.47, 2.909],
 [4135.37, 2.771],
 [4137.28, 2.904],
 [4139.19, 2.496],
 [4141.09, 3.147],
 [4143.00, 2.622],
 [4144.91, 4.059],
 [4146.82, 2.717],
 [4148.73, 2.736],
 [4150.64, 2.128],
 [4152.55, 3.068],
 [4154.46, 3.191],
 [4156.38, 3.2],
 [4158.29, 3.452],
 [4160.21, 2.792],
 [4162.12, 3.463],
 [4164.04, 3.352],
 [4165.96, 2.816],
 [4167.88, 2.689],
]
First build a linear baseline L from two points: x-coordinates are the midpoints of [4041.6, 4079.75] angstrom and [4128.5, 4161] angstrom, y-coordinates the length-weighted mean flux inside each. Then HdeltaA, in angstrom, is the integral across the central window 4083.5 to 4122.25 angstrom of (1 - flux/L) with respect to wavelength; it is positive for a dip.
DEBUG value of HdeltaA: -3.0 angstrom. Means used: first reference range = 3.03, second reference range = 3.01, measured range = 3.25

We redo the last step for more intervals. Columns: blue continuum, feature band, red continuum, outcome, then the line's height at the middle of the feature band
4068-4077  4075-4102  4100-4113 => -3.50 angstrom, 2.92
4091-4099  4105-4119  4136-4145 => 0.50 angstrom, 3.21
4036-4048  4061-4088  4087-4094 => 3.45 angstrom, 3.55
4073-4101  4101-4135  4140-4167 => -0.30 angstrom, 3.17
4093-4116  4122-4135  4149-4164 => -0.90 angstrom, 3.05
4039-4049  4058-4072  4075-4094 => 1.05 angstrom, 3.27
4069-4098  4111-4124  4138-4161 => -1.45 angstrom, 3.12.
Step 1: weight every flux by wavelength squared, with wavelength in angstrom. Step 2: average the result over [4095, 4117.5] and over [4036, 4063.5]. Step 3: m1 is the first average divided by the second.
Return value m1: 1.03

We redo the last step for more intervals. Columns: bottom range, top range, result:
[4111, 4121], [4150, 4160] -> 0.88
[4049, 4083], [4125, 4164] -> 1.05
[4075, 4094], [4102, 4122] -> 0.95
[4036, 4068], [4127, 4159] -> 1.03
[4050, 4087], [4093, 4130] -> 1.08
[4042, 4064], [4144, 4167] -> 1.09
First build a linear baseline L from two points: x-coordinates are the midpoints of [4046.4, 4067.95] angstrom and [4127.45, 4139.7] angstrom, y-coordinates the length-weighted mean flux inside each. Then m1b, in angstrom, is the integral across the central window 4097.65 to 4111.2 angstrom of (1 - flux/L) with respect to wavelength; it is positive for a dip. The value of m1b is 0.88 angstrom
